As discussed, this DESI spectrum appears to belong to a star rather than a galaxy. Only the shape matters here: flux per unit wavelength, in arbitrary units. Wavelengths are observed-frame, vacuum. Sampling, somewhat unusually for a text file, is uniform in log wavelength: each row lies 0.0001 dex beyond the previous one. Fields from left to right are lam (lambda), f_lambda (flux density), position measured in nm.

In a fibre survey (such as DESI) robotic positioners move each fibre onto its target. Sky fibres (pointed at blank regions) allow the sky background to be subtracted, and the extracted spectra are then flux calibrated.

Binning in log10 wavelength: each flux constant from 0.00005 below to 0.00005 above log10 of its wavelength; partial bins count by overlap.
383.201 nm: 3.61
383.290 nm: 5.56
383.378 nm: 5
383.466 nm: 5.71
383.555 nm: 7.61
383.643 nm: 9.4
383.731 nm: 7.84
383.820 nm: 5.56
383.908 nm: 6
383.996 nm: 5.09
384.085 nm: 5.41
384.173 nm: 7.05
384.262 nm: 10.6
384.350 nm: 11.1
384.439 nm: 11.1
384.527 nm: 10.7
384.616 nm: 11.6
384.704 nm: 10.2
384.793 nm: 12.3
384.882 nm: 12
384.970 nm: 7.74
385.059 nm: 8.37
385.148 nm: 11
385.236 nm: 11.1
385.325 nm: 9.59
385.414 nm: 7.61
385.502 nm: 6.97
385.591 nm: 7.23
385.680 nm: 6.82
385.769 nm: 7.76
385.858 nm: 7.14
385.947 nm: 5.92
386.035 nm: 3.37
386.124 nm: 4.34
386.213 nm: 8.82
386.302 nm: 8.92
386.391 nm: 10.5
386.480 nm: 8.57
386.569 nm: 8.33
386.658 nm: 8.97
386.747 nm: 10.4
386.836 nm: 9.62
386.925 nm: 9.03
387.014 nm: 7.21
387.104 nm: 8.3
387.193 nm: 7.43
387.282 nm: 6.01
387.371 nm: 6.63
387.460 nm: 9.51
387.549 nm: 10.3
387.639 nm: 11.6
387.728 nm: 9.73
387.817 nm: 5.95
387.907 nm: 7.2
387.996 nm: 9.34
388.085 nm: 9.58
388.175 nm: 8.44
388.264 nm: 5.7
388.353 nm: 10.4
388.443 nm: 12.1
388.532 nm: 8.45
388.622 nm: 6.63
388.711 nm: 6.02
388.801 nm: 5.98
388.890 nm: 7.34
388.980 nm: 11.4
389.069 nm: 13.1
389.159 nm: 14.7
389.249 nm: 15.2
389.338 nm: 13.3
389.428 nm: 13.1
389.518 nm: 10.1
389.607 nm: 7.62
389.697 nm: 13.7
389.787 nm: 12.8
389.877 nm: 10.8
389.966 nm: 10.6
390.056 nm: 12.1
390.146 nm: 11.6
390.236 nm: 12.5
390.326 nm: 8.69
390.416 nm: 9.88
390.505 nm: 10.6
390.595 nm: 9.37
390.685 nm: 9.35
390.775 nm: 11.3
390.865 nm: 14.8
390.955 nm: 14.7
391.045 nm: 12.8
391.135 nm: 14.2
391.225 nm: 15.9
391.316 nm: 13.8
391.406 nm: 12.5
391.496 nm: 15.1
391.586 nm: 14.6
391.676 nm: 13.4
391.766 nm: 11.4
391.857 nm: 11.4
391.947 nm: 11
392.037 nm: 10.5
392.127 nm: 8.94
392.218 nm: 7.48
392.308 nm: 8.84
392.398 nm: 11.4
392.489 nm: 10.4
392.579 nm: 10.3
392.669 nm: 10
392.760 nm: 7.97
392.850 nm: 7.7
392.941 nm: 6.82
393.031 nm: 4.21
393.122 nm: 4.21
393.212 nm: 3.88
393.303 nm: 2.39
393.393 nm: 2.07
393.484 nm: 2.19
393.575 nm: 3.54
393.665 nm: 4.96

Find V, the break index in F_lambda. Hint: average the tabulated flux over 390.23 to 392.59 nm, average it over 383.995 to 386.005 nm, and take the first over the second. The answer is 1.31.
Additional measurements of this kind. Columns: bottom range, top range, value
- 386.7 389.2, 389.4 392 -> 1.36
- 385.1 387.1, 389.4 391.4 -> 1.45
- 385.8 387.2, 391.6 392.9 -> 1.28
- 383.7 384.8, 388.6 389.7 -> 1.22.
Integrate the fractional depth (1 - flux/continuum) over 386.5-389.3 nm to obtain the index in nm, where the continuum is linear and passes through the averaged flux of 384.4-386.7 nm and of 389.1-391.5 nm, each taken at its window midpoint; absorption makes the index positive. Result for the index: 0.38 nm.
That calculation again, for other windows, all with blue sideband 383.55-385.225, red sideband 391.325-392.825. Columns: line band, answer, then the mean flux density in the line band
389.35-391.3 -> -0.23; 11.8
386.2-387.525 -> 0.15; 8.57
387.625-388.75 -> 0.17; 8.48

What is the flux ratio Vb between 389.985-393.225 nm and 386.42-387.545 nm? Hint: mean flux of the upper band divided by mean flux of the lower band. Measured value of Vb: 1.3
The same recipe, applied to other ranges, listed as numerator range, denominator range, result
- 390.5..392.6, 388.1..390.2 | 1.13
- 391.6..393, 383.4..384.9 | 1.14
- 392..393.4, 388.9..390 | 0.62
